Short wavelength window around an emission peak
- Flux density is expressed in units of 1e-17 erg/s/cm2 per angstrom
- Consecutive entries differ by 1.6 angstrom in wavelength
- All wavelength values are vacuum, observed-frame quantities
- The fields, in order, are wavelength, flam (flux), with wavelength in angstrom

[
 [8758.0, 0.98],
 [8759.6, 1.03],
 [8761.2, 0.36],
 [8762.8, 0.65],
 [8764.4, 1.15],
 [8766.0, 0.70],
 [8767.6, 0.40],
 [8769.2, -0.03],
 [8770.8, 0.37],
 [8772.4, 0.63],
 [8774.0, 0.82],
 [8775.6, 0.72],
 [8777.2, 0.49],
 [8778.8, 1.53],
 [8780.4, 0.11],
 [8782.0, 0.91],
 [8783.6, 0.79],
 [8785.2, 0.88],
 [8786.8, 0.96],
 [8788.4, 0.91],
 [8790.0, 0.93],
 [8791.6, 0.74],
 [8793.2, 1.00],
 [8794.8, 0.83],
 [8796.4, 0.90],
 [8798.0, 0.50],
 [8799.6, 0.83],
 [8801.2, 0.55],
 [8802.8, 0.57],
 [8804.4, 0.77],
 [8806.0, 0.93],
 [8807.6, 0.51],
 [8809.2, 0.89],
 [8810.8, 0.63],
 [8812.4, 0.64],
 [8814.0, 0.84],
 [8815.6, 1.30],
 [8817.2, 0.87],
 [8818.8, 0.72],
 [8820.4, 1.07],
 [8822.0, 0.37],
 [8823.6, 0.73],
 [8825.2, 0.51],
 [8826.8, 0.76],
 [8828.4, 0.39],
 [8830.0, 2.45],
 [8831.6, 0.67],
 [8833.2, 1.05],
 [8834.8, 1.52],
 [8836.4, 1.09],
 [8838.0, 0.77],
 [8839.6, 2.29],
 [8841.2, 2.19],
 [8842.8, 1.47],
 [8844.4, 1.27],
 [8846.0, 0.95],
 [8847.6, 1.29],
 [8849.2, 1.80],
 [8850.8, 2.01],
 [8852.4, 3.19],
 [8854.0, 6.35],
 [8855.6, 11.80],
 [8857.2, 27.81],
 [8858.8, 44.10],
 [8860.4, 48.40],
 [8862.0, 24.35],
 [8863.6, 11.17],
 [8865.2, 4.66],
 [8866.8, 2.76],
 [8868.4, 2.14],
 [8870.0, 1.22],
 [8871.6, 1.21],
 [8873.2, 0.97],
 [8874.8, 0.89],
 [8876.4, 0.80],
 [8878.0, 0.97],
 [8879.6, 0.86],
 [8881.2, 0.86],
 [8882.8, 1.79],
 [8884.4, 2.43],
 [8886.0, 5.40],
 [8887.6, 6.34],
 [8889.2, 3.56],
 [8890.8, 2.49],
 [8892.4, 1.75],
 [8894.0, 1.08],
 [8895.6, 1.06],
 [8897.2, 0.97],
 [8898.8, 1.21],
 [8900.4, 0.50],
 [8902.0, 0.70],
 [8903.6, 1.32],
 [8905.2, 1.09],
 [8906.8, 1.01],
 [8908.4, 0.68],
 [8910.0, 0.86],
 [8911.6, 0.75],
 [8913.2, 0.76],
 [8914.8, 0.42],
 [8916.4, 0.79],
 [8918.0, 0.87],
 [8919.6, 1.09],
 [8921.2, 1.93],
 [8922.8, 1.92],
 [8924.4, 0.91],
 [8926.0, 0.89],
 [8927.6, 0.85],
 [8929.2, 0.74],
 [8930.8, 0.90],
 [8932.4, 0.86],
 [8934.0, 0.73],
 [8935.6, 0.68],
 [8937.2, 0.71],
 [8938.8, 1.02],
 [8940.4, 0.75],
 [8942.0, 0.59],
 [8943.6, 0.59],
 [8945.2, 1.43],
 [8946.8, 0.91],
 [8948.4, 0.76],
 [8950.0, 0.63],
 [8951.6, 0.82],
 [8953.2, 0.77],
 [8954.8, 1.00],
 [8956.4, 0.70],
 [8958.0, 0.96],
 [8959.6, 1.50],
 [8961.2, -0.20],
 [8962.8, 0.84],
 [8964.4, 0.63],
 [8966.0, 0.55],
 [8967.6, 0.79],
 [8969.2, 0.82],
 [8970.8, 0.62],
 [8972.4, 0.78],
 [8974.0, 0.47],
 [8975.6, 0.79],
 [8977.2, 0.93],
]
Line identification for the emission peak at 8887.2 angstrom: [N II]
